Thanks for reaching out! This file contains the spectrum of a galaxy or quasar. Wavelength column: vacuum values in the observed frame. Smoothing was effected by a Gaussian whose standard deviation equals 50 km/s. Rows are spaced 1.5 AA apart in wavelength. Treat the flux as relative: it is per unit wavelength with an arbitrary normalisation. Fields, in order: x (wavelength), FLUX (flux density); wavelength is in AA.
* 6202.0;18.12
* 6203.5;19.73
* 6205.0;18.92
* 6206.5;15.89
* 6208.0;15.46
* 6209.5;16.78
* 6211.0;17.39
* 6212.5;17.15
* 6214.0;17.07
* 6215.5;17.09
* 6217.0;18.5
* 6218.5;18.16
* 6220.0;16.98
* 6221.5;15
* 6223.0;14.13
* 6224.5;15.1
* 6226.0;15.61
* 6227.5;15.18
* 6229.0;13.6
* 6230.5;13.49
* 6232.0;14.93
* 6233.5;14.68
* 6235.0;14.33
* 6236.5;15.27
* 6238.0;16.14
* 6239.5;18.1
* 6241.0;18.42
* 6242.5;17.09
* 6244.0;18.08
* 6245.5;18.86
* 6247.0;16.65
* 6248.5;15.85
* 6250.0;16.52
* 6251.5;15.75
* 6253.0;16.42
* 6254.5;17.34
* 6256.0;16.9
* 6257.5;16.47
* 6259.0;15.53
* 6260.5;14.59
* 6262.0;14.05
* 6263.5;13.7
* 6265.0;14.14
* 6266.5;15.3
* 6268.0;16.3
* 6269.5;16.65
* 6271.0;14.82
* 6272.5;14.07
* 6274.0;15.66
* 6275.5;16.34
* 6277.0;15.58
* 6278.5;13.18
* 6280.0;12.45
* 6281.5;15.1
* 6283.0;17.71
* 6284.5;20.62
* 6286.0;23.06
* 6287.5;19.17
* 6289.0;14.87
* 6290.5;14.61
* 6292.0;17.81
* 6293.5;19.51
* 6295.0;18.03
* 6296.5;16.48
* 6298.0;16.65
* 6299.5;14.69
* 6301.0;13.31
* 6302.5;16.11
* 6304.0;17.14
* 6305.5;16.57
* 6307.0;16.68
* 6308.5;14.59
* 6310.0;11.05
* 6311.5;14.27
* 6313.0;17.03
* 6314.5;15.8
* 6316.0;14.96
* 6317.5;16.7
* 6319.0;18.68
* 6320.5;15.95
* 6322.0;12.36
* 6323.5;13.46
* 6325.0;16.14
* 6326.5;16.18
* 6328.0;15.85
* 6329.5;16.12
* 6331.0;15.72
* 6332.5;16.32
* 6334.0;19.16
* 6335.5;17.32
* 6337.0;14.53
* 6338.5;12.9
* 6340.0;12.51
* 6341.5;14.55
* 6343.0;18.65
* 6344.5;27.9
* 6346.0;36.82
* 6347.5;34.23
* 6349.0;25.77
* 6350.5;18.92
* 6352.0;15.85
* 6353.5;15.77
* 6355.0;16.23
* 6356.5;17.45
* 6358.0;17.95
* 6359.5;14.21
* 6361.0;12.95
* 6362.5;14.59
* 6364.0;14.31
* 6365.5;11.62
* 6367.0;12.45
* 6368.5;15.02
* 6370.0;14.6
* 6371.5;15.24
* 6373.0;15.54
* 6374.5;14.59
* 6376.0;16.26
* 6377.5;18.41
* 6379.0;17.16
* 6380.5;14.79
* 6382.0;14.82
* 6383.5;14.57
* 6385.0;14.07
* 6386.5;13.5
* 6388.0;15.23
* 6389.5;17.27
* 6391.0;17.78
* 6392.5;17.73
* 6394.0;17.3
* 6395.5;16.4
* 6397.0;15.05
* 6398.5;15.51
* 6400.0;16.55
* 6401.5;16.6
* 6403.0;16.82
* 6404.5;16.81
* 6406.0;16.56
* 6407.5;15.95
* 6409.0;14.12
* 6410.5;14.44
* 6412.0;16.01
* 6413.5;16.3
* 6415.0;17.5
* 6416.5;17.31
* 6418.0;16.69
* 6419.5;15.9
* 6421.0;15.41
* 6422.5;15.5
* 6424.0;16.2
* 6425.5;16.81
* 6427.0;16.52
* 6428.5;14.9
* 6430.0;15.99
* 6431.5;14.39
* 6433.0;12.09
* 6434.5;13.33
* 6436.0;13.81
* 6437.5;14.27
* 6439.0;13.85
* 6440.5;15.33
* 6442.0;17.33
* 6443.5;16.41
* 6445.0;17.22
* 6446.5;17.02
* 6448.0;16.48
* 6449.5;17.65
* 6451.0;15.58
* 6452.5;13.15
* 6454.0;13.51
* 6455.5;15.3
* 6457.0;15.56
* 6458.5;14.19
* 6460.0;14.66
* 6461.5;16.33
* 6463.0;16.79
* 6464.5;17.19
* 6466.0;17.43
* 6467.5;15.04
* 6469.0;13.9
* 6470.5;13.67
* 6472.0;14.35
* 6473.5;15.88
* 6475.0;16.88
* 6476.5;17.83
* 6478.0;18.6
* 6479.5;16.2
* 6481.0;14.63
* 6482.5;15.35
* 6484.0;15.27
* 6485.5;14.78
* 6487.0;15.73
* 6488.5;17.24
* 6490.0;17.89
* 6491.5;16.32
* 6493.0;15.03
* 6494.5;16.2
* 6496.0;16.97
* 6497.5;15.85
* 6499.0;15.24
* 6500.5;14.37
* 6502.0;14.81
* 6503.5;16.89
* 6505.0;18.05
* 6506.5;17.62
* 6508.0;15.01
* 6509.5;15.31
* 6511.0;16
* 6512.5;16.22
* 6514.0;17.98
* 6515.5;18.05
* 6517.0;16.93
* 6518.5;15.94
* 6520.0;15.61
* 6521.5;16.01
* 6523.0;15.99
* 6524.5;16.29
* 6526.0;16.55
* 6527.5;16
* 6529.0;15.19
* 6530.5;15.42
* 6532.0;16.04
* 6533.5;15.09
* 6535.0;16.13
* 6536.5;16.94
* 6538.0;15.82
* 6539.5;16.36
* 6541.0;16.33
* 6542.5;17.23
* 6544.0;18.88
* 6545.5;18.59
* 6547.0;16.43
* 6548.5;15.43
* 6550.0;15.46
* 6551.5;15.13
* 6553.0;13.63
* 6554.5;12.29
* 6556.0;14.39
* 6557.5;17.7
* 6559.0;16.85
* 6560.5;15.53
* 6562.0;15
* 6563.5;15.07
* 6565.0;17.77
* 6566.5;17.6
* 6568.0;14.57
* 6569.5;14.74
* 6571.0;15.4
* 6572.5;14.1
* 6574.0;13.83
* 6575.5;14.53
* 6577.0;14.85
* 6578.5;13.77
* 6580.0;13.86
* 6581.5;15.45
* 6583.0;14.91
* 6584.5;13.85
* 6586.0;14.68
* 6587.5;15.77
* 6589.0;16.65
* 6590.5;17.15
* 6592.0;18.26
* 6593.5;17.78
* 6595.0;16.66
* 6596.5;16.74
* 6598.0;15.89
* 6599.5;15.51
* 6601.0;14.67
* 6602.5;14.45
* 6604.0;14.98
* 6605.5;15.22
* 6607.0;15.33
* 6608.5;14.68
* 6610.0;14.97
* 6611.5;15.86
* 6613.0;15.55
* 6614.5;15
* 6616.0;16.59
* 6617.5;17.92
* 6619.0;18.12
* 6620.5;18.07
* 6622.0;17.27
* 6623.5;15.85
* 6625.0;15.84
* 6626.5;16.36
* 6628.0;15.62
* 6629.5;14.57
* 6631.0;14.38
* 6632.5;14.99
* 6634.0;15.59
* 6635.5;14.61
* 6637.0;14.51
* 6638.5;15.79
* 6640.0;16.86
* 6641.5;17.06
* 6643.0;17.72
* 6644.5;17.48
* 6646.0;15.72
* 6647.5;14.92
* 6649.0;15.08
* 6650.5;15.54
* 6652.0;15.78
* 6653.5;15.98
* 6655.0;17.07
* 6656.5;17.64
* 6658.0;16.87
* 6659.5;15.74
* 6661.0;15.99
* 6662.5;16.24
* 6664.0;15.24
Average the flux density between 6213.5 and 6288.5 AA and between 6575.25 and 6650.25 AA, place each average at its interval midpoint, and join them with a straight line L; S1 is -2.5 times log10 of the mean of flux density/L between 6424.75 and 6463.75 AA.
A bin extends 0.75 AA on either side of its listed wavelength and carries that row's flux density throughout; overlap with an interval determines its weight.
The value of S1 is 0.04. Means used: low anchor 16.1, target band 15.3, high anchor 15.8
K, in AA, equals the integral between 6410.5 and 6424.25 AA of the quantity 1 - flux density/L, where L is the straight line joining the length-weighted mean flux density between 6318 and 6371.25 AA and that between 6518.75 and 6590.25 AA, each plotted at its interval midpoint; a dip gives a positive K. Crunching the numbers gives 0.37 AA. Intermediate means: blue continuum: 17.2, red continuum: 15.6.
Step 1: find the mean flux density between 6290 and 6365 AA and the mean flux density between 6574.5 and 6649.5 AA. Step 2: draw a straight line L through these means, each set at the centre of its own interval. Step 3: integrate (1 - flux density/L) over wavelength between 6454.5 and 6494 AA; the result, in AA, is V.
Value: 1.3 AA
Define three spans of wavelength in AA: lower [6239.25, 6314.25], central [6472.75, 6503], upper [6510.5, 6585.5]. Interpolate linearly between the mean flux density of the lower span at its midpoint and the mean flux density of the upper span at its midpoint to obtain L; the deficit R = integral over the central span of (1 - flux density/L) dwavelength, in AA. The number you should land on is -0.4 AA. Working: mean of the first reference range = 16.2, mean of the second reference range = 15.8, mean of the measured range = 16.1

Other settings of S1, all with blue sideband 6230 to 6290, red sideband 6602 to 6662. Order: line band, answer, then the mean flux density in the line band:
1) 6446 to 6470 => 0.03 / 15.6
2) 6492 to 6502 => 0.03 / 15.6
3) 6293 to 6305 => -0.02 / 16.4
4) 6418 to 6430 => 0.01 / 15.9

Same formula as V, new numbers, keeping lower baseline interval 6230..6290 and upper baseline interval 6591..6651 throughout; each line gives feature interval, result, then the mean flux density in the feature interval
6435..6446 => 0.4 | 15.4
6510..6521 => -0.4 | 16.6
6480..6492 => 0.1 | 15.9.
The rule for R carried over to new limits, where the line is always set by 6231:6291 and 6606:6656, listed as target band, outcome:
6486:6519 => -0.65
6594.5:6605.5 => 0.32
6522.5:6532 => 0.06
